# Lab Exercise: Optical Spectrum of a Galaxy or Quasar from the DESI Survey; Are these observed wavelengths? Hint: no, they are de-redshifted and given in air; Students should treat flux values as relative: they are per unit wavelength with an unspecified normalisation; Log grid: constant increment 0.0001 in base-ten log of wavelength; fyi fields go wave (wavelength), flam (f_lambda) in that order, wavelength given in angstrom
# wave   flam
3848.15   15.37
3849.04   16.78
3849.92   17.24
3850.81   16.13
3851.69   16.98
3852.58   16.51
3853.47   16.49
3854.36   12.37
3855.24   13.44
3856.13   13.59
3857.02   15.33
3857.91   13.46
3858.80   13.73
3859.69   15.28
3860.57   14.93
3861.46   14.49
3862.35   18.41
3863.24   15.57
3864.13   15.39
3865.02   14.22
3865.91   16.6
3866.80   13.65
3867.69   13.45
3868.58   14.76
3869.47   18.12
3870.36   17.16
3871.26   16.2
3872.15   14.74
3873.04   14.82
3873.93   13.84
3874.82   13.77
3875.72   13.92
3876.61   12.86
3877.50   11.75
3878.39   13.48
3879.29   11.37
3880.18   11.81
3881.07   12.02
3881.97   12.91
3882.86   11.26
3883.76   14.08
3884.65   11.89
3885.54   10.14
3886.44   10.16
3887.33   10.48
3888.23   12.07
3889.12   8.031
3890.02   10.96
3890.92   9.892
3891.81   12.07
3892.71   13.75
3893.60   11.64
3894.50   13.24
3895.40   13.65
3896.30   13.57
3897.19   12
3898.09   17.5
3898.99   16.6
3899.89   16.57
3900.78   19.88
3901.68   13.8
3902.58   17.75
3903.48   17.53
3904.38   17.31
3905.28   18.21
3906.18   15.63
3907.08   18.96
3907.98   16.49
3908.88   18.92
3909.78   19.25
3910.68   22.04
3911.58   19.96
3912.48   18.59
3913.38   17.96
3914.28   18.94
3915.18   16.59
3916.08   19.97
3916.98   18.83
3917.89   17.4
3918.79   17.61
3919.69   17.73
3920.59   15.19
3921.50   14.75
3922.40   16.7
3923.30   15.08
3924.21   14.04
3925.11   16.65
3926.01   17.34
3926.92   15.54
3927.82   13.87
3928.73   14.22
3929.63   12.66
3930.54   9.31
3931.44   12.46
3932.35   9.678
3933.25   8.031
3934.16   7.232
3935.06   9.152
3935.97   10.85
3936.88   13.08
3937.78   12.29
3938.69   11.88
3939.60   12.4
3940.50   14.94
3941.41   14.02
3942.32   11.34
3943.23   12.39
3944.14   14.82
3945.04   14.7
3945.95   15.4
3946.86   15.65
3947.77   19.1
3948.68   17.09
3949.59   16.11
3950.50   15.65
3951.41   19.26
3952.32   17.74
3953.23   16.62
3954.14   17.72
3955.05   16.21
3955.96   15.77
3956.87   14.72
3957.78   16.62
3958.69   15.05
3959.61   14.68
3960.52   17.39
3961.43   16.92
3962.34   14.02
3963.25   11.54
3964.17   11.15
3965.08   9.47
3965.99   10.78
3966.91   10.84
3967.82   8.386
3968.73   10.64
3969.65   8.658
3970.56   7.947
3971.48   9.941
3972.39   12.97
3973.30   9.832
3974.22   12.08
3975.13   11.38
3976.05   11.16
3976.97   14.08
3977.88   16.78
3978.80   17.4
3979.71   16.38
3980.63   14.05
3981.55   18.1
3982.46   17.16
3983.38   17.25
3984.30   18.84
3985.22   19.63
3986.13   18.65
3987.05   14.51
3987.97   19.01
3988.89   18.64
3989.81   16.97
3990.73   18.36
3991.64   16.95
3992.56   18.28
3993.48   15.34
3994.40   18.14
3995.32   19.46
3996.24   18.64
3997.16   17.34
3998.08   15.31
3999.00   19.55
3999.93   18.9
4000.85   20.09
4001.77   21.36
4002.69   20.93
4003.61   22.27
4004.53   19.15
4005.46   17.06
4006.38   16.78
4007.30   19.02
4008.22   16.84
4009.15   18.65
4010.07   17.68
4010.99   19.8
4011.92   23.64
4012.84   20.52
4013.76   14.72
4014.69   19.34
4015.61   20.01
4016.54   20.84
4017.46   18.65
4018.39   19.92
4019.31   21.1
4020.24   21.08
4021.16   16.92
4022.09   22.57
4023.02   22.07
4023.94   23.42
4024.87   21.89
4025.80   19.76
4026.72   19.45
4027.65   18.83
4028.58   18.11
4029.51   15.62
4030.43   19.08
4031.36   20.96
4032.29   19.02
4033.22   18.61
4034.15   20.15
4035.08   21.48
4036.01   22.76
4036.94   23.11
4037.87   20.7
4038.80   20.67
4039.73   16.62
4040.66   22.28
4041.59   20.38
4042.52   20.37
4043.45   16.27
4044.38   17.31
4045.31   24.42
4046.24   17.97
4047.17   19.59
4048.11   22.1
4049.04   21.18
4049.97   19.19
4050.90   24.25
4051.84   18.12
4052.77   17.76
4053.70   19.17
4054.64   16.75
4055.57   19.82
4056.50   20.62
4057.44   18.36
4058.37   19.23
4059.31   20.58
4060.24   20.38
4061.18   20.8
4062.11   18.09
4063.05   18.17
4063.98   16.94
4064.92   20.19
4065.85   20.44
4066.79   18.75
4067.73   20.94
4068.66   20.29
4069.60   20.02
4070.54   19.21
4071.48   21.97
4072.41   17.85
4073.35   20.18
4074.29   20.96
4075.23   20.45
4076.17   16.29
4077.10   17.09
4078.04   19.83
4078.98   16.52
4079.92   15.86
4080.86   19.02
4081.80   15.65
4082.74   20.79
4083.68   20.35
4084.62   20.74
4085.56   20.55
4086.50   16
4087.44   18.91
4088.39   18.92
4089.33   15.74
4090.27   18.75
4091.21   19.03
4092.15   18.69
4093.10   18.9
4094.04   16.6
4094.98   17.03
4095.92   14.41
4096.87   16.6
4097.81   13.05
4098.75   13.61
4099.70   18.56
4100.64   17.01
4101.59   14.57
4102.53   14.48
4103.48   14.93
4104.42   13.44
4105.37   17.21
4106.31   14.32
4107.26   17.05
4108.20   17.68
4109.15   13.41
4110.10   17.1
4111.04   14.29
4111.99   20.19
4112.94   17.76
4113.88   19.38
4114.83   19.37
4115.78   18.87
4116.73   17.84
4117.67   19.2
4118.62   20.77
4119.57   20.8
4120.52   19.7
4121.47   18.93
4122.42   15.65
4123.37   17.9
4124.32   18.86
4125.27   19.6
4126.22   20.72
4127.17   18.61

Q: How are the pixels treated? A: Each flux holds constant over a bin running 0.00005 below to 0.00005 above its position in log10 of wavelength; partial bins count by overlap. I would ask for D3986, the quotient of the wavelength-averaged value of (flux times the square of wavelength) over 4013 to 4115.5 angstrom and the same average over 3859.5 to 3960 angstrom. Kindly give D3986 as 1.4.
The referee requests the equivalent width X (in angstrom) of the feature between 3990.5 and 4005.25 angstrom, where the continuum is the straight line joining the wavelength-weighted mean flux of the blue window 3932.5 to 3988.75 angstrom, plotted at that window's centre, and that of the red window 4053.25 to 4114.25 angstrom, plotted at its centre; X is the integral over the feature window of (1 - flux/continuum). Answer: -3.4 angstrom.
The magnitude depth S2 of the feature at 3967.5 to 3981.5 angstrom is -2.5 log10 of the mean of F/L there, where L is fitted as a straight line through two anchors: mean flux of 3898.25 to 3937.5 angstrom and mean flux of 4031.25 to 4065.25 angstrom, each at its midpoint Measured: 0.38 mag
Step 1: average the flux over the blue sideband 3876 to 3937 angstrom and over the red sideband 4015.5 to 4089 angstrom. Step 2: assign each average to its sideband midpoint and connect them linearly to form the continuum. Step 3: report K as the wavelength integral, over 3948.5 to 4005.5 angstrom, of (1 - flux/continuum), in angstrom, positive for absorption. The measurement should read 4.1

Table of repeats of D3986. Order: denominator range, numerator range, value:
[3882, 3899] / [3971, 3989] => 1.32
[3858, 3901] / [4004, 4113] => 1.50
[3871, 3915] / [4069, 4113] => 1.32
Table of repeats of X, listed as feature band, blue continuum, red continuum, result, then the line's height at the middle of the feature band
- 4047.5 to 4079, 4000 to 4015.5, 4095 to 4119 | -3.11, 17.8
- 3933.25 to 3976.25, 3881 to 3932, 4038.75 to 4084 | 8.18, 16.5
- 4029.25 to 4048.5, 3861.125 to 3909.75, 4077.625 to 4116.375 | -4.25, 16.4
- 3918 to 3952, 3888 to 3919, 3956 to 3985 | 1.88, 14.9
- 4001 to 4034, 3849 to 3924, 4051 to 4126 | -4.84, 17.1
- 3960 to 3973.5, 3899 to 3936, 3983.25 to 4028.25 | 4.77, 17.7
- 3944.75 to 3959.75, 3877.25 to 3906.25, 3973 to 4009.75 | -0.62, 15.8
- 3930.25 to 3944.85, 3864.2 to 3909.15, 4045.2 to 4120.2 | 3.50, 15.2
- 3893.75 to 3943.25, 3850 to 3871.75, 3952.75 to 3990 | -1.33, 14.8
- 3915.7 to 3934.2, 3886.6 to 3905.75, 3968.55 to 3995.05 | -0.24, 14.5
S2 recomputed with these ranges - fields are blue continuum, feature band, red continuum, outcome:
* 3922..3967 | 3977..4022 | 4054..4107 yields -0.18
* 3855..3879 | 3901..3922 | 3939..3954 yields -0.18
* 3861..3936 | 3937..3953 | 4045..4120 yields 0.04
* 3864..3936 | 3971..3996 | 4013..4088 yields 0.09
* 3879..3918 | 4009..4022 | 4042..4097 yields -0.11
